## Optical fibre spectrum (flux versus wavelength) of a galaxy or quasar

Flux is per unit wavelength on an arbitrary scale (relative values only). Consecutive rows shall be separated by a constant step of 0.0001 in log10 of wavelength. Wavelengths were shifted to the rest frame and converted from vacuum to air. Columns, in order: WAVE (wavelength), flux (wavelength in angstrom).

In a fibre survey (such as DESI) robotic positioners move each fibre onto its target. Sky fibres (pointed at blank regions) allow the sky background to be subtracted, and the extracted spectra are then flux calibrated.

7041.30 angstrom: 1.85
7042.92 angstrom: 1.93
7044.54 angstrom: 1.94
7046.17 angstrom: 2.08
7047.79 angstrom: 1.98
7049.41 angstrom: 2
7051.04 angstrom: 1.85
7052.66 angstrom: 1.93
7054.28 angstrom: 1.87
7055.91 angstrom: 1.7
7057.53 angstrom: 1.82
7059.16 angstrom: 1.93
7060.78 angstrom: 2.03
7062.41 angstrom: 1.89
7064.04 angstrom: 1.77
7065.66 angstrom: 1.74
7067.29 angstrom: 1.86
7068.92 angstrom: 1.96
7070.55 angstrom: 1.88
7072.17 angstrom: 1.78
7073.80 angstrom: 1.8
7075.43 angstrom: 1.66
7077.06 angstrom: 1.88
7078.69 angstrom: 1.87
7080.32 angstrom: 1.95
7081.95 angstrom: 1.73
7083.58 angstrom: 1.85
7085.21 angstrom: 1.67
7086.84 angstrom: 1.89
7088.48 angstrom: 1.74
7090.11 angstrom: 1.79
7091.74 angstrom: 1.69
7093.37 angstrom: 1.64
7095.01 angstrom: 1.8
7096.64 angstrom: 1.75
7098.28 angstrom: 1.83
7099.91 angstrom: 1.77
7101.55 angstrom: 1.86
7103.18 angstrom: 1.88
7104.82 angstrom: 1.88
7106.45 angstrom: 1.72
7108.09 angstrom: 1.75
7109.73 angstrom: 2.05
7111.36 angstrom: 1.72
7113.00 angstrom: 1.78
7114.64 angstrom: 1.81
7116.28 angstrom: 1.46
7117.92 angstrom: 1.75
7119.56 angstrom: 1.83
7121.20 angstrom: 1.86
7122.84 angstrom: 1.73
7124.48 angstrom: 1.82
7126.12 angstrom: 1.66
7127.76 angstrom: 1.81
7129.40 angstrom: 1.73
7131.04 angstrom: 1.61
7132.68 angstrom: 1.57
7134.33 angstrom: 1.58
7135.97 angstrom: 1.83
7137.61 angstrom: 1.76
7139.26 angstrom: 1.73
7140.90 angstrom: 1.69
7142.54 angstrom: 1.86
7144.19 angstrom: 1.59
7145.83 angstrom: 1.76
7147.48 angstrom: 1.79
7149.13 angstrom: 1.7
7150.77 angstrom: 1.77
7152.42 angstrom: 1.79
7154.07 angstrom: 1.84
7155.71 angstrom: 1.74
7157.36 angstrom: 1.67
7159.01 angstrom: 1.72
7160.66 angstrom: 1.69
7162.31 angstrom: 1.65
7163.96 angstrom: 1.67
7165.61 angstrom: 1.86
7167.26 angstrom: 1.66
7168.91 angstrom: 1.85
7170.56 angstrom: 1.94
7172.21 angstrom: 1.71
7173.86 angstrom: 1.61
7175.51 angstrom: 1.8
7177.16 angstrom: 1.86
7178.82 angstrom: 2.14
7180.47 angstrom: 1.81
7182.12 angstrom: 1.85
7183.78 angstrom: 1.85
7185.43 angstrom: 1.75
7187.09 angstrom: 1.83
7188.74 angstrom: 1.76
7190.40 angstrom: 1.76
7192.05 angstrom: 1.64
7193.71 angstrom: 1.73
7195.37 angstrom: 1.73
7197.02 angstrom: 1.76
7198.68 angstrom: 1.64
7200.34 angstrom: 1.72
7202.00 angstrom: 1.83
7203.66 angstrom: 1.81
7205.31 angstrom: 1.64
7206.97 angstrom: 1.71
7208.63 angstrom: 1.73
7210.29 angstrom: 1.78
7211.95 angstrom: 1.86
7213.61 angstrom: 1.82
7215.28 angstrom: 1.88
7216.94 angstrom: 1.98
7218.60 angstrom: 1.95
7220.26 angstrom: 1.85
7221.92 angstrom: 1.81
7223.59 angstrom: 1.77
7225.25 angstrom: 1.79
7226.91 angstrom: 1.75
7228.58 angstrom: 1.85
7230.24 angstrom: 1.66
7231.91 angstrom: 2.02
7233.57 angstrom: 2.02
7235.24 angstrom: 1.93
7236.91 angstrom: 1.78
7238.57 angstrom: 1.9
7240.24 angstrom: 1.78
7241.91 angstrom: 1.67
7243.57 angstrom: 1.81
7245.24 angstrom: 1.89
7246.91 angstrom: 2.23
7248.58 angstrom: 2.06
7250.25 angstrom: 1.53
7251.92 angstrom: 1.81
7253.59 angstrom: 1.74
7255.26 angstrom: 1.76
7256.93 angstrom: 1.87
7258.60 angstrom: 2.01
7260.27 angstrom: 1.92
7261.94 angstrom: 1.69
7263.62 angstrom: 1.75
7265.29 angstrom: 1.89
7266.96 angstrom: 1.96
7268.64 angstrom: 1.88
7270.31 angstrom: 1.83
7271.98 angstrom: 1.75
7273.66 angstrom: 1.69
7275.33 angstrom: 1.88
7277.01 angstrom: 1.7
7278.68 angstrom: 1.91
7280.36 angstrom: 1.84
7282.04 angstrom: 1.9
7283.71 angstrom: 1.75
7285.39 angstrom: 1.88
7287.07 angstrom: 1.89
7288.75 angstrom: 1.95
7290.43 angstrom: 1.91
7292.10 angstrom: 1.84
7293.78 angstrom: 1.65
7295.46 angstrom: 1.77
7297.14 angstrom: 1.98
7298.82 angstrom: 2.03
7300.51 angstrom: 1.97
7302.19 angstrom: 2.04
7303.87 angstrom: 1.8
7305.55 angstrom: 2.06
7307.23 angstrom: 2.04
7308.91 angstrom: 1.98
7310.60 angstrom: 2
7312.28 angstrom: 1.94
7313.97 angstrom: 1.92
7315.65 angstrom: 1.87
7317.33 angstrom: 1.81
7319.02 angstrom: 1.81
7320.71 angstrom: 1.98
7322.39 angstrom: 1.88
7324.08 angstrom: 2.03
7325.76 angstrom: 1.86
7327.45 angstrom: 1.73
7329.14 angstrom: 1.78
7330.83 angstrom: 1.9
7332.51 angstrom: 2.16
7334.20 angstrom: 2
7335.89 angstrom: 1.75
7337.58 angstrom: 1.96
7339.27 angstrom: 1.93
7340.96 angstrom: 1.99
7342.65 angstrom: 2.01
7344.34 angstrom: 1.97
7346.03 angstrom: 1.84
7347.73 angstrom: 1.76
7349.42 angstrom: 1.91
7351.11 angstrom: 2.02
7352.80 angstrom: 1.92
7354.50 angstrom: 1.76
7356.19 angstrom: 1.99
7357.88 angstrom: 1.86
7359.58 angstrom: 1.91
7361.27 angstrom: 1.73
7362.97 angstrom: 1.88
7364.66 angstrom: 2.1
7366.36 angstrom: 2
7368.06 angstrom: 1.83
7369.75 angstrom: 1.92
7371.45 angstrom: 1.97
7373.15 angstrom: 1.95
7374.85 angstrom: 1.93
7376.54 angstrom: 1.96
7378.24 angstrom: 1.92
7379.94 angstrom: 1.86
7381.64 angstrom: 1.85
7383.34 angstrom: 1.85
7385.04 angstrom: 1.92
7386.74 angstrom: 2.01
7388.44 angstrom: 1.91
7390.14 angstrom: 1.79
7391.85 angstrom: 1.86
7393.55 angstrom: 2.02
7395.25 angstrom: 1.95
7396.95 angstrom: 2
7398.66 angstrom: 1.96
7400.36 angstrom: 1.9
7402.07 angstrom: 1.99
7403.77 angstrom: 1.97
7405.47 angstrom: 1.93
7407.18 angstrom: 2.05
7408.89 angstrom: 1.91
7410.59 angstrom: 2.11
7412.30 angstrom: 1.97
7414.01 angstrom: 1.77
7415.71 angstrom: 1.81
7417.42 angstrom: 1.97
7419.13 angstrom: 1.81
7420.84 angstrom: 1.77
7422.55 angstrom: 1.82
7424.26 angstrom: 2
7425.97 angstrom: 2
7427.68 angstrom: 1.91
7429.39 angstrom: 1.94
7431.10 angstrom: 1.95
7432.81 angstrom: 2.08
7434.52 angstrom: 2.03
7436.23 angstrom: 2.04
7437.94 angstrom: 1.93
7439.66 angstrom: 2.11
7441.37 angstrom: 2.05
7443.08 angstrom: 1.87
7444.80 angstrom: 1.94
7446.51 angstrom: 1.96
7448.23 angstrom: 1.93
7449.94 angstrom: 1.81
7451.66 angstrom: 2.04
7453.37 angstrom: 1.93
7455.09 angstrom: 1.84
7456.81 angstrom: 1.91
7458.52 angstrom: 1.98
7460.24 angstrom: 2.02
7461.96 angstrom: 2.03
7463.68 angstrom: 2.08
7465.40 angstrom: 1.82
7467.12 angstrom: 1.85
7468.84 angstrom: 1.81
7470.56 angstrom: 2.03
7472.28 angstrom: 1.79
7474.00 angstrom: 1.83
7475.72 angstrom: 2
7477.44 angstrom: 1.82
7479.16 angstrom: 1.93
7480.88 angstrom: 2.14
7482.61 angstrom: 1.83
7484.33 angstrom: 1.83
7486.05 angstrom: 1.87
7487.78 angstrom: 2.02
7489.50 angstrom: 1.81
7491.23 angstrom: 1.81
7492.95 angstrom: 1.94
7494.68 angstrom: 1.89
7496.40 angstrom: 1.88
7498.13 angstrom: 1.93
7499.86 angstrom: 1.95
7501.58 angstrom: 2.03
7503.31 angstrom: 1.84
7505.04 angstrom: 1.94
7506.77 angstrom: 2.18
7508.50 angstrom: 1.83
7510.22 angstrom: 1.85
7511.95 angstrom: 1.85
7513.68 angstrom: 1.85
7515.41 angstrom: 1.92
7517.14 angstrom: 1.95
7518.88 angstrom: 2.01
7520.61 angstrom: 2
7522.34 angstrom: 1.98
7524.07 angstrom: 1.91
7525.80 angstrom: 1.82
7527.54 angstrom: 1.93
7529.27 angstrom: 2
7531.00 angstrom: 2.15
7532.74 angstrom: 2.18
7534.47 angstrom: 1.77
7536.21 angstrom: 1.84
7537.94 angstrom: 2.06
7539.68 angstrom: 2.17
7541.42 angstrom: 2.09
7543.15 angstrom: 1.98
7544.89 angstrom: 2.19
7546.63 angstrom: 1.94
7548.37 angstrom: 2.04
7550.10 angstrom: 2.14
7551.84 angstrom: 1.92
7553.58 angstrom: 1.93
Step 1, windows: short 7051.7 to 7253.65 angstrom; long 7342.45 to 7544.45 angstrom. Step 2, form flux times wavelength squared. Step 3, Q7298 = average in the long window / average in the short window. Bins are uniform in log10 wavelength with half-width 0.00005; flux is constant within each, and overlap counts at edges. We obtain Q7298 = 1.2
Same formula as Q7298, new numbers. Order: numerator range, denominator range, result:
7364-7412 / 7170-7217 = 1.15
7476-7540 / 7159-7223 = 1.18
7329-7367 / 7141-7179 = 1.15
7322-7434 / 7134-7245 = 1.13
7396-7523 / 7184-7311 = 1.11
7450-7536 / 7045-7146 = 1.20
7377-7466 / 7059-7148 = 1.19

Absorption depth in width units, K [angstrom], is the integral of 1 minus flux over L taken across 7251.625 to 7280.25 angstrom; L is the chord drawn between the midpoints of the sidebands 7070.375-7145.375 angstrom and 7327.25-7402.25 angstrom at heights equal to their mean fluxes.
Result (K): 0.5 angstrom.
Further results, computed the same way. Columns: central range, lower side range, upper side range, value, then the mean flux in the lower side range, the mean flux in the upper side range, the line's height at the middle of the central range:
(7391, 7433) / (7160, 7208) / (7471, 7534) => -1.2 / 1.77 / 1.93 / 1.88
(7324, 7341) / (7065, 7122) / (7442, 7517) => -0.3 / 1.8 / 1.92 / 1.87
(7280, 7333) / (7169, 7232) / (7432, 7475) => -1.2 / 1.8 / 1.95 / 1.86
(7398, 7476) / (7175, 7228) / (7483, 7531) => -1.9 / 1.8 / 1.92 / 1.89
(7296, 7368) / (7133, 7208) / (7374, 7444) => -1.7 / 1.76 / 1.94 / 1.88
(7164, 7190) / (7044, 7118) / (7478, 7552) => 0.6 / 1.83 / 1.96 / 1.85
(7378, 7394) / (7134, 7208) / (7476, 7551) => -0.1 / 1.76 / 1.96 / 1.88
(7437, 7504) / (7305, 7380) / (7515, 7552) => 1.7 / 1.92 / 2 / 1.97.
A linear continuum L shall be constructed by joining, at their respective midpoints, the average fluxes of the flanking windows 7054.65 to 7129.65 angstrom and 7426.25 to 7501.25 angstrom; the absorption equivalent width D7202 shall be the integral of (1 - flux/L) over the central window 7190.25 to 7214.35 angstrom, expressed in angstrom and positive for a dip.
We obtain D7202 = 1.3 angstrom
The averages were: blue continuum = 1.8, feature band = 1.74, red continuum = 1.94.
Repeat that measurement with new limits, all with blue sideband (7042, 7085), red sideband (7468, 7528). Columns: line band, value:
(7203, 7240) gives 1.1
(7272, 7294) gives 0.7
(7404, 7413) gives -0.4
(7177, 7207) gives 1.6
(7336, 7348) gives -0.1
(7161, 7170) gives 0.7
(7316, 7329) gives 0.2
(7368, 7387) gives -0.1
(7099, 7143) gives 2.7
